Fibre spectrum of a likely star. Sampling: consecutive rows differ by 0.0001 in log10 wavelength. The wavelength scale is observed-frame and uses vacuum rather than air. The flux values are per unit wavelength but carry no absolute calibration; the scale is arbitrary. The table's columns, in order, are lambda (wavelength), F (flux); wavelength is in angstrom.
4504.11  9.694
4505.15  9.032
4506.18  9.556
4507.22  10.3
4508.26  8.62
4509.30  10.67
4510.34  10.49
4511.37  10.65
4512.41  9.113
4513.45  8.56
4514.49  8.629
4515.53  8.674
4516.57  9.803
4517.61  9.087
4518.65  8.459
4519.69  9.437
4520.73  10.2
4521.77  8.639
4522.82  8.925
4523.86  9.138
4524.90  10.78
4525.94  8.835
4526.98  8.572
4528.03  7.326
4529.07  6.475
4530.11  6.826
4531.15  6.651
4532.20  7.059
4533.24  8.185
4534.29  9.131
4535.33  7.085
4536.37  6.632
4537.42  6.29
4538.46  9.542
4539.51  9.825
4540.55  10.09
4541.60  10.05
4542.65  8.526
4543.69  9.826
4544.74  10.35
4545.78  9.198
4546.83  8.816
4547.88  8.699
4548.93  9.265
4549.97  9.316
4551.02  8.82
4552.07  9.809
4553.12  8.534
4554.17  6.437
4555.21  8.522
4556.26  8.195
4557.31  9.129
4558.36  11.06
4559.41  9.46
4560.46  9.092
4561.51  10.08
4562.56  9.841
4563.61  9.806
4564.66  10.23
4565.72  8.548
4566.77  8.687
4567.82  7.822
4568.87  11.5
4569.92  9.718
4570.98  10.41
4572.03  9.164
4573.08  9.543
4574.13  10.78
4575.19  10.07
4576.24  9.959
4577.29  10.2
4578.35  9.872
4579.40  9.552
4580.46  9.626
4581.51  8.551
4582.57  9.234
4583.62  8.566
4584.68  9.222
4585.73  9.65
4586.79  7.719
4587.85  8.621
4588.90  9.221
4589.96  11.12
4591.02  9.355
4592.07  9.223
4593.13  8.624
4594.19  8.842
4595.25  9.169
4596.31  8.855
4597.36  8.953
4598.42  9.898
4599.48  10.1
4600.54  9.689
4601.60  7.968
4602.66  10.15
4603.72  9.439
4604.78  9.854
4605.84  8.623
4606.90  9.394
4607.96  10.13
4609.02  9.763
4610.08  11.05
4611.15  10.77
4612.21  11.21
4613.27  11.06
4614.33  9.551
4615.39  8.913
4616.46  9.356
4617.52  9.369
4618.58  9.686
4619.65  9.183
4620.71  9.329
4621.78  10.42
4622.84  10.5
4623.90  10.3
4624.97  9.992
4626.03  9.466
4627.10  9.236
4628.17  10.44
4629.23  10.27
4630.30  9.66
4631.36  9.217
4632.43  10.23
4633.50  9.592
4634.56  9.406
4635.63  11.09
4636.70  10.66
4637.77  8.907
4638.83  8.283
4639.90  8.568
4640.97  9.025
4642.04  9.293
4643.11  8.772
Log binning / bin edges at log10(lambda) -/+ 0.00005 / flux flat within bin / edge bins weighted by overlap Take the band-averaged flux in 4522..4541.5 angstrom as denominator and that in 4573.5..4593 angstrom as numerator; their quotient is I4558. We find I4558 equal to 1.15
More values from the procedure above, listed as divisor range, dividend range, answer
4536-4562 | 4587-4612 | 1.05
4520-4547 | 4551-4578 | 1.10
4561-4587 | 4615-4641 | 1.01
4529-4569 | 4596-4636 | 1.11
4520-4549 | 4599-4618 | 1.14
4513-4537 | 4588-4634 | 1.16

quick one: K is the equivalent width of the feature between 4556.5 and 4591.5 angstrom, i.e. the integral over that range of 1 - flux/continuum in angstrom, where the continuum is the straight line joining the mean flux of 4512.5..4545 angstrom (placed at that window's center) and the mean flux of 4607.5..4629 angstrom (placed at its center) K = -0.9 angstrom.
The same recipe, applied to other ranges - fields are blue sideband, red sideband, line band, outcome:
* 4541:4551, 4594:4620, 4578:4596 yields 0.69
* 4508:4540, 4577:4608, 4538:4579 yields -2.19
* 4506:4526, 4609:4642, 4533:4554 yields 1.47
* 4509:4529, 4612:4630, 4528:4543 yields 2.10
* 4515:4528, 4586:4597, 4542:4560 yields 0.10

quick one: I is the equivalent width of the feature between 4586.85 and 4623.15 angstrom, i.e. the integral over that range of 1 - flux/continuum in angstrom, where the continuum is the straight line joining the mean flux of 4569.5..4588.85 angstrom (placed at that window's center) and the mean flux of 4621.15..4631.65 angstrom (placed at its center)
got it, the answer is 0.5 angstrom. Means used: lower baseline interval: 9.46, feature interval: 9.6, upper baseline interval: 9.96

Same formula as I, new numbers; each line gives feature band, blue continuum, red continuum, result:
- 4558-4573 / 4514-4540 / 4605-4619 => -0.93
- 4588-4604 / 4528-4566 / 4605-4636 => 0.26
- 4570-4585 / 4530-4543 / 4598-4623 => -0.93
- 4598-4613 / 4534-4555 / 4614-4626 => -0.57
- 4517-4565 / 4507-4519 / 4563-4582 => 3.56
